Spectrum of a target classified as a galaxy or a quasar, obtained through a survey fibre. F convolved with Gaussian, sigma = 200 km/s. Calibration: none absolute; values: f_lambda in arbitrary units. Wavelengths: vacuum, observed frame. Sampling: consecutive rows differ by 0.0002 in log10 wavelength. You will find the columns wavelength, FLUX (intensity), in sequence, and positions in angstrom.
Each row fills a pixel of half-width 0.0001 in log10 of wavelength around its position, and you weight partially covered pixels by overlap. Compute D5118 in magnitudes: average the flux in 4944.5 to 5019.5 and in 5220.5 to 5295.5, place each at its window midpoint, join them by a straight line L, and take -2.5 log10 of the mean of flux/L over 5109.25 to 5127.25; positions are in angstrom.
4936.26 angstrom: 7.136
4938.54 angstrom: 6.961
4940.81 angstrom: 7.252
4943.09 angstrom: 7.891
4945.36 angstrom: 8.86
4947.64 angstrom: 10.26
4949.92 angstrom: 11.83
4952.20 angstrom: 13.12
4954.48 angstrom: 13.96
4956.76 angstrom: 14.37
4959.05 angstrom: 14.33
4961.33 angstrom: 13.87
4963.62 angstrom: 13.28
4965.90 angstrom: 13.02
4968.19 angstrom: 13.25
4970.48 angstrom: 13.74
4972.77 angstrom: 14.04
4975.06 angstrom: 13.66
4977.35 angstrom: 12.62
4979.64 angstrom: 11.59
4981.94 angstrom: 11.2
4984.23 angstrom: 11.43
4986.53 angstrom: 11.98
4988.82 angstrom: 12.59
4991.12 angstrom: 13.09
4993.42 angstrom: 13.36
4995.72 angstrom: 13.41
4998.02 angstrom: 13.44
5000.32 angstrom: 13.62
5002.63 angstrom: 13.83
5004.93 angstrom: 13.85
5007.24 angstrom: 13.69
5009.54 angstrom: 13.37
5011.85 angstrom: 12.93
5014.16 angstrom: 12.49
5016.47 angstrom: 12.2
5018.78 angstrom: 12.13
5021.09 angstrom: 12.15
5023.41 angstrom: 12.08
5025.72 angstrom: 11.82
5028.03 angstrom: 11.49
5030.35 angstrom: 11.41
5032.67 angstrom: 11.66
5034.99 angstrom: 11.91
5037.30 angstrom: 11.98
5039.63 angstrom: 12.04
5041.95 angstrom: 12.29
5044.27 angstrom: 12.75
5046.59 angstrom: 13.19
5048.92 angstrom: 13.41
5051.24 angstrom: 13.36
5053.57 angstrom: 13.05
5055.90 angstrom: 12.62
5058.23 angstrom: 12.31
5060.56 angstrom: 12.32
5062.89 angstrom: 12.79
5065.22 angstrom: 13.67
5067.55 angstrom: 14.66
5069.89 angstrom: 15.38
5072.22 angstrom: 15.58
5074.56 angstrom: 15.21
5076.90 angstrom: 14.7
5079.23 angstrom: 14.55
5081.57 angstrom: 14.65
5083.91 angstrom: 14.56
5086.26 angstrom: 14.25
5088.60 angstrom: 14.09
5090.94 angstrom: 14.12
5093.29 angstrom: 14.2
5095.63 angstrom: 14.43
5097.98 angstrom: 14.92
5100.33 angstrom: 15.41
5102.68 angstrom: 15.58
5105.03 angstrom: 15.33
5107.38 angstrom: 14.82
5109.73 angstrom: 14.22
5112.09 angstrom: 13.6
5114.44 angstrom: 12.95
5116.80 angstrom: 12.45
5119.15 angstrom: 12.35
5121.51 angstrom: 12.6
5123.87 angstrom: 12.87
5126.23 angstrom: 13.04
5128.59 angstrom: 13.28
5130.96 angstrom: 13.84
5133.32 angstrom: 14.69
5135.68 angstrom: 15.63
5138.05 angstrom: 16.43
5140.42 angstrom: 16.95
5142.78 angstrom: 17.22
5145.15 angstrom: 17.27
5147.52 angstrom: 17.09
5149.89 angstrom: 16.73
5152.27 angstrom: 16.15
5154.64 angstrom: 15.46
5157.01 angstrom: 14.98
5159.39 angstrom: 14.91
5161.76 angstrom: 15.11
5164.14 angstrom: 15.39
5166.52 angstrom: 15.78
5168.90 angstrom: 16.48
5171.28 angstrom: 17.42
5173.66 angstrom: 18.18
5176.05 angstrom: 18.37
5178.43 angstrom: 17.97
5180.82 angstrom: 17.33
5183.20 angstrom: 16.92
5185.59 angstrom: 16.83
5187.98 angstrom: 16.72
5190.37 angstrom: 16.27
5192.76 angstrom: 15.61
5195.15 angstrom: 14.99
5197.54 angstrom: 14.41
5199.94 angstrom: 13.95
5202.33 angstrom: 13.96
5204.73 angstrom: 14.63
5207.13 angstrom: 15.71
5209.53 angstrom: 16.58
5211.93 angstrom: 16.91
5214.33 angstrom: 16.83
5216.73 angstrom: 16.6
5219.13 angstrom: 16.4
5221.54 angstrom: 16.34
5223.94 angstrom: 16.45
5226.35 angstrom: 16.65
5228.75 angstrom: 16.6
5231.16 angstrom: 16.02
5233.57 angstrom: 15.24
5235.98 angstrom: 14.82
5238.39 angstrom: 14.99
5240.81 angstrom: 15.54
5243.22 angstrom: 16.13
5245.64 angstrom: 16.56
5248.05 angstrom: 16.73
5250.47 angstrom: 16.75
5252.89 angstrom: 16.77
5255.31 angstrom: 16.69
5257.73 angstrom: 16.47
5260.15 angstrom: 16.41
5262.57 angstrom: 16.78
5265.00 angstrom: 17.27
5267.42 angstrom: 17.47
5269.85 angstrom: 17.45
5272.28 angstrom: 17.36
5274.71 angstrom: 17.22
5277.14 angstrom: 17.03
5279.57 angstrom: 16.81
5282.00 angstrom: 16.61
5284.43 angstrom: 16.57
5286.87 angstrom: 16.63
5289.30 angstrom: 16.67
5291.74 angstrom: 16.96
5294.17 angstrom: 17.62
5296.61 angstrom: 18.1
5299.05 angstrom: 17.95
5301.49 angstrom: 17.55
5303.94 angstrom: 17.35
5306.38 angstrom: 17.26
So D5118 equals 0.14 mag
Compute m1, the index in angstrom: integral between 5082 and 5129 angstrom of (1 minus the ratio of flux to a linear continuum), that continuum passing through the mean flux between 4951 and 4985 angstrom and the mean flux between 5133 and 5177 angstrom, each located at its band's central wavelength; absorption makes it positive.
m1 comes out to 4.6 angstrom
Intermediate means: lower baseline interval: 13.2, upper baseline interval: 16.3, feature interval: 14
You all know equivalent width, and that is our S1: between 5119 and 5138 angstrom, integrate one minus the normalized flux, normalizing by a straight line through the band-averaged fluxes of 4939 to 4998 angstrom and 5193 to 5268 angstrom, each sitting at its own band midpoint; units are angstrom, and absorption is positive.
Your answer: 1.1 angstrom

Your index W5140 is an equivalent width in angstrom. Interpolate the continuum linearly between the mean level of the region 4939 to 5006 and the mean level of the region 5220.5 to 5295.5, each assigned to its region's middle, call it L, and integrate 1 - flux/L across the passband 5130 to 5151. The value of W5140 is -1.90 angstrom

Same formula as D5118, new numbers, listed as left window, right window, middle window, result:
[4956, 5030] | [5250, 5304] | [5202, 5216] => 0.01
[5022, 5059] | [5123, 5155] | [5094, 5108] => -0.06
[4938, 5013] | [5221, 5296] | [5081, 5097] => -0.02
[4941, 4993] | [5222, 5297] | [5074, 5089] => -0.04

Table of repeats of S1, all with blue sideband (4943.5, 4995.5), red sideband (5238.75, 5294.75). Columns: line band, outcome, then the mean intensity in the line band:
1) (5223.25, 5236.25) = 0.18 angstrom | 16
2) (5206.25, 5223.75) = -0.48 angstrom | 16.5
